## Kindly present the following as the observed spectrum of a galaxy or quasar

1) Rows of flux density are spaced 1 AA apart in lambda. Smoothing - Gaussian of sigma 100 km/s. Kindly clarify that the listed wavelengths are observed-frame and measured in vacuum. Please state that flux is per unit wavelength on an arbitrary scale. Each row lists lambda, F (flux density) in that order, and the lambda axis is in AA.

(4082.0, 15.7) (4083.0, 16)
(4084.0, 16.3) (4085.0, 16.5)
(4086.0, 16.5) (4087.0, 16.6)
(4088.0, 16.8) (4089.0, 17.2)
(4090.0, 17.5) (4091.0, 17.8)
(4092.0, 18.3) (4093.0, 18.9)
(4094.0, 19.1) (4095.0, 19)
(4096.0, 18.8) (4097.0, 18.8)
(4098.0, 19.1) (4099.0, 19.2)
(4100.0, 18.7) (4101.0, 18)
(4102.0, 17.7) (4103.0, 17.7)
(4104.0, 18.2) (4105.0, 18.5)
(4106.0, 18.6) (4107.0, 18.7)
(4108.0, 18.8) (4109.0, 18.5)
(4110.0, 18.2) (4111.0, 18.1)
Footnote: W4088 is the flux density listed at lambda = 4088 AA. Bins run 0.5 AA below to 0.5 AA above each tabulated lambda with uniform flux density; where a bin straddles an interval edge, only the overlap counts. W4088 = 16.8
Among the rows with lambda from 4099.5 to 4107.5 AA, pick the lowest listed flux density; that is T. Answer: 17.7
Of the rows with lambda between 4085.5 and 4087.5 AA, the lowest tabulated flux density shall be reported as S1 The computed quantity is 16.5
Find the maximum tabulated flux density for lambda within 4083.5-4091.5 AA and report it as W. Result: 17.8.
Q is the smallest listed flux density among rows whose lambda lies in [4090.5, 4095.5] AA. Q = 17.8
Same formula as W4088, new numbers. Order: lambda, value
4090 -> 17.5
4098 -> 19.1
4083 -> 16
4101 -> 18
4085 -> 16.5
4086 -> 16.5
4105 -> 18.5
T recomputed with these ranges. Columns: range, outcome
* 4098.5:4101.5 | 18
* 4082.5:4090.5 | 16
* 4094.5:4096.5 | 18.8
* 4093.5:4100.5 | 18.7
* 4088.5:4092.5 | 17.2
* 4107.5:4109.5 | 18.5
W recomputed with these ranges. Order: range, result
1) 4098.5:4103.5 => 19.2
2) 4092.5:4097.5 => 19.1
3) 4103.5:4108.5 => 18.8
